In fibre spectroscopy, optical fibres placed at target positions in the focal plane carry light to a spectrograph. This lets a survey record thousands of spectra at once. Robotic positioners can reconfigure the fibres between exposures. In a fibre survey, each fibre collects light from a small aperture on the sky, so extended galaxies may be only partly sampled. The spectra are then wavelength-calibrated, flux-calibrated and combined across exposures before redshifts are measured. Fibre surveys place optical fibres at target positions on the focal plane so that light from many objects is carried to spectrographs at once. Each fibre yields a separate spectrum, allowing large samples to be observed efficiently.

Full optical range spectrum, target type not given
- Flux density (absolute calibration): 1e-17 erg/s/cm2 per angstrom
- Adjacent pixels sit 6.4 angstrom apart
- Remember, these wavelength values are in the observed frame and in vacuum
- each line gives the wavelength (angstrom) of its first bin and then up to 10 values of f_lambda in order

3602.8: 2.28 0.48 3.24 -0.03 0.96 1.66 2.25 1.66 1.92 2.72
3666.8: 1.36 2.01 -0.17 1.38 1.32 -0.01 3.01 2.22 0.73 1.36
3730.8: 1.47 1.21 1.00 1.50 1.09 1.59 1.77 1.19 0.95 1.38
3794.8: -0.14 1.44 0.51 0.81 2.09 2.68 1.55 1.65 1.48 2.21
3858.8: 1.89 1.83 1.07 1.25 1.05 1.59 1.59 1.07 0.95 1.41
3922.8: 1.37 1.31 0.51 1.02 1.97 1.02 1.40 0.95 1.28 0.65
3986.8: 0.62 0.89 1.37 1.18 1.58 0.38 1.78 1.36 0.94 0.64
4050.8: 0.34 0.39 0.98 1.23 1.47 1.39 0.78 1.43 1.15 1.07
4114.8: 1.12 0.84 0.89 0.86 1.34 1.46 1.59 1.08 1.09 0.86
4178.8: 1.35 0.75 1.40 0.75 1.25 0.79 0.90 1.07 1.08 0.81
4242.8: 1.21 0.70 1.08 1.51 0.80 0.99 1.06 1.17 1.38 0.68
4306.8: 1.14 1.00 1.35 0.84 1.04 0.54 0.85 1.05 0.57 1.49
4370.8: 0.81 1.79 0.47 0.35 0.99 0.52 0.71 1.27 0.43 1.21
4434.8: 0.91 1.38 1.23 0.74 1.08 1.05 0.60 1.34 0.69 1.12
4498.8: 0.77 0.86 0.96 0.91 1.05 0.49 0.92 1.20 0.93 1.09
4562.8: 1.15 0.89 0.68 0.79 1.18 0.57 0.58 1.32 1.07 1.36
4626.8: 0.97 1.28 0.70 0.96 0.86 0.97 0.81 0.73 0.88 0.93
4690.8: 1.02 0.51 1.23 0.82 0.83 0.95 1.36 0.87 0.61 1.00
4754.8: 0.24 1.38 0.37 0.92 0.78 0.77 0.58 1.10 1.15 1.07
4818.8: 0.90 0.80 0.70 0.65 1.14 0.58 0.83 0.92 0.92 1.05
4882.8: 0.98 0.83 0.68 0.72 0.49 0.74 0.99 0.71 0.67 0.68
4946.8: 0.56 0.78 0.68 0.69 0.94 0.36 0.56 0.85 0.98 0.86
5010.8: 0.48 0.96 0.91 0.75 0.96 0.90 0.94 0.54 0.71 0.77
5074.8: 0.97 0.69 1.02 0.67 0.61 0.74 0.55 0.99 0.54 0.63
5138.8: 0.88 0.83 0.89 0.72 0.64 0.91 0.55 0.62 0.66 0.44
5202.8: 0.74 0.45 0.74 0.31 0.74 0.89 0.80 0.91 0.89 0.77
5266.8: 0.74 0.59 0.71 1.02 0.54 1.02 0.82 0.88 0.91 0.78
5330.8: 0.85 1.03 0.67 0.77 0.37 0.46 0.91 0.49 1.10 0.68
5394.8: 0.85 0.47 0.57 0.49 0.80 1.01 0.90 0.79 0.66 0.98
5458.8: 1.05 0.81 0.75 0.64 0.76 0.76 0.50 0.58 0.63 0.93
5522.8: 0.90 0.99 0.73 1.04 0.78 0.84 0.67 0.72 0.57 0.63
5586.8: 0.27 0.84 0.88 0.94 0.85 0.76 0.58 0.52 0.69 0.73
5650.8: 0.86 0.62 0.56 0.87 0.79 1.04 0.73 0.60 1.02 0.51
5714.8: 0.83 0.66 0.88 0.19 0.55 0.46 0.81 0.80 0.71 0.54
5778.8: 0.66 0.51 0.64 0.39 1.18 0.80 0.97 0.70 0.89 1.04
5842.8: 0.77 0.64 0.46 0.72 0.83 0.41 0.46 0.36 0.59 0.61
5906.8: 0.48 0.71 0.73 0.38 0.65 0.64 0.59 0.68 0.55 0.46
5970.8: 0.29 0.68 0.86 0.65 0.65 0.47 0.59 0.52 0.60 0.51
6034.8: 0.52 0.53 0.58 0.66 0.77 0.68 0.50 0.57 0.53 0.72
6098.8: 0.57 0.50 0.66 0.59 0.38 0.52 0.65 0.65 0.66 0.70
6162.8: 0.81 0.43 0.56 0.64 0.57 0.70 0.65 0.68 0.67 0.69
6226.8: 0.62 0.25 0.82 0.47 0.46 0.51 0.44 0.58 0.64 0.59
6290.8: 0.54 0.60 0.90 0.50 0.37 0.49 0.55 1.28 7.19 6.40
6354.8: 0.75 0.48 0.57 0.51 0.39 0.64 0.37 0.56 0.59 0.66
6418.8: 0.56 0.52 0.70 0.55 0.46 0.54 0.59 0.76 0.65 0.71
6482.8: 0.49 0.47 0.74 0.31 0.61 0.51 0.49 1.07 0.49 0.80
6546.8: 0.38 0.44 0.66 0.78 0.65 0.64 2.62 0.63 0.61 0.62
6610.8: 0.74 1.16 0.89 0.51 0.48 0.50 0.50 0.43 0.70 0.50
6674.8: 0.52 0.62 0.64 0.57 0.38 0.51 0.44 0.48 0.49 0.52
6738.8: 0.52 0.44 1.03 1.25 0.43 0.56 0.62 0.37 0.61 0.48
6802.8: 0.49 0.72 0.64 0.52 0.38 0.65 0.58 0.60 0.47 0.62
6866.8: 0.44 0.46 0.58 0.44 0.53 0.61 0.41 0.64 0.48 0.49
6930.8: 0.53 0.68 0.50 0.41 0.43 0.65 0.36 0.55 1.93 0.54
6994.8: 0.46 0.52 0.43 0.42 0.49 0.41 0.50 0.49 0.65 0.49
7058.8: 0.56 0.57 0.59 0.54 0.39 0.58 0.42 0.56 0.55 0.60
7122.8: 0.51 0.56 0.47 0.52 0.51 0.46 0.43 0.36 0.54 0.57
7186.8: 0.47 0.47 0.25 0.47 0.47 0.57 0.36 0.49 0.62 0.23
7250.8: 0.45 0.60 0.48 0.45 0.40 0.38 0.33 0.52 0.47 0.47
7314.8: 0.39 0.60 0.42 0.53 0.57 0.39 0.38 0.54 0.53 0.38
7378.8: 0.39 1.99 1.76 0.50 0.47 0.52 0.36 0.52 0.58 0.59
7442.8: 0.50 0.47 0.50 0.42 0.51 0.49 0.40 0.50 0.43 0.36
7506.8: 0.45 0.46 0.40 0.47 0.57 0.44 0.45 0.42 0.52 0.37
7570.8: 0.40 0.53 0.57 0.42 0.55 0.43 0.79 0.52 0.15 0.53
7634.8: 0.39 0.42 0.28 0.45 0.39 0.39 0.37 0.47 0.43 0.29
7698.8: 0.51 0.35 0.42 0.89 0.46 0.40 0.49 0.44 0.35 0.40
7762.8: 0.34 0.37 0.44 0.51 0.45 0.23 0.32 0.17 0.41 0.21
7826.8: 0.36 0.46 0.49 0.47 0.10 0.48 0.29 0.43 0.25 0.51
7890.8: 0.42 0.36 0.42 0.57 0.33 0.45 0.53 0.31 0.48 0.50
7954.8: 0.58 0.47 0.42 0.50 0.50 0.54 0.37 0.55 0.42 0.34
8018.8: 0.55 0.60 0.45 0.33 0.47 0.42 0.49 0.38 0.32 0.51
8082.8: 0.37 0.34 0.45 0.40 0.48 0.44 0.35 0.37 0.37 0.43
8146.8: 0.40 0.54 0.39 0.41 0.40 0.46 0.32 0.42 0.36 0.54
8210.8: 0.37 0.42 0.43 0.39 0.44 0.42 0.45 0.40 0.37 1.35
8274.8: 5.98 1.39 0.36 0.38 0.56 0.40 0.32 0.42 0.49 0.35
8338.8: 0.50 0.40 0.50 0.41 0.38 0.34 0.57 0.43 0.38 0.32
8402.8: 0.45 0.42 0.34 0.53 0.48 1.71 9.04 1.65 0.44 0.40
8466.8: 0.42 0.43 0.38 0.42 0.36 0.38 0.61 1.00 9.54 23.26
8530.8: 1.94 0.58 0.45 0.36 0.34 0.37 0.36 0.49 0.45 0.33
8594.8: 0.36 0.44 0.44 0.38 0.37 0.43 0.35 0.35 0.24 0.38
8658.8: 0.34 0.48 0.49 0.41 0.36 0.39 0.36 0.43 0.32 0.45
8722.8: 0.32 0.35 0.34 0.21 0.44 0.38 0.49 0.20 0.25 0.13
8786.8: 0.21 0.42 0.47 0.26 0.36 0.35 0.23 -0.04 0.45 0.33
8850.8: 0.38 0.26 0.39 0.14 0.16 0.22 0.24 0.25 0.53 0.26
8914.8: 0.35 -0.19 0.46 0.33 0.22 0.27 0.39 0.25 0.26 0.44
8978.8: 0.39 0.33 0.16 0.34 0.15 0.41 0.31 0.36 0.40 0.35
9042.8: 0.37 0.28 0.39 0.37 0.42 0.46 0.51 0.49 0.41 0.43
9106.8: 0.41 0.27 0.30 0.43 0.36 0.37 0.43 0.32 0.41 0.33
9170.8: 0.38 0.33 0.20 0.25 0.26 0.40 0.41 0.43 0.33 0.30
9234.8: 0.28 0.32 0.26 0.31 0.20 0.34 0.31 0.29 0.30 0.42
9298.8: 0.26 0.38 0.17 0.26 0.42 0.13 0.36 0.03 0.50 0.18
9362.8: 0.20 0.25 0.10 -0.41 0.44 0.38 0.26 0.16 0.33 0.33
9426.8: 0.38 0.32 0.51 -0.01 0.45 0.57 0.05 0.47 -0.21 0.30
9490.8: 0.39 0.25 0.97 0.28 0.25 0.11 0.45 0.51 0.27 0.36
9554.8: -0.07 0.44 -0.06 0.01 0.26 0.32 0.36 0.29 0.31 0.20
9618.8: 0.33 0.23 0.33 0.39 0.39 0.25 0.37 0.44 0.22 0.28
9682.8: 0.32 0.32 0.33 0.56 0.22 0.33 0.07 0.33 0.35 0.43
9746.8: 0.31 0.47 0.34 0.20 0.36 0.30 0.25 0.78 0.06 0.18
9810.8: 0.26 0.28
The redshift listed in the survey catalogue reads 0.70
